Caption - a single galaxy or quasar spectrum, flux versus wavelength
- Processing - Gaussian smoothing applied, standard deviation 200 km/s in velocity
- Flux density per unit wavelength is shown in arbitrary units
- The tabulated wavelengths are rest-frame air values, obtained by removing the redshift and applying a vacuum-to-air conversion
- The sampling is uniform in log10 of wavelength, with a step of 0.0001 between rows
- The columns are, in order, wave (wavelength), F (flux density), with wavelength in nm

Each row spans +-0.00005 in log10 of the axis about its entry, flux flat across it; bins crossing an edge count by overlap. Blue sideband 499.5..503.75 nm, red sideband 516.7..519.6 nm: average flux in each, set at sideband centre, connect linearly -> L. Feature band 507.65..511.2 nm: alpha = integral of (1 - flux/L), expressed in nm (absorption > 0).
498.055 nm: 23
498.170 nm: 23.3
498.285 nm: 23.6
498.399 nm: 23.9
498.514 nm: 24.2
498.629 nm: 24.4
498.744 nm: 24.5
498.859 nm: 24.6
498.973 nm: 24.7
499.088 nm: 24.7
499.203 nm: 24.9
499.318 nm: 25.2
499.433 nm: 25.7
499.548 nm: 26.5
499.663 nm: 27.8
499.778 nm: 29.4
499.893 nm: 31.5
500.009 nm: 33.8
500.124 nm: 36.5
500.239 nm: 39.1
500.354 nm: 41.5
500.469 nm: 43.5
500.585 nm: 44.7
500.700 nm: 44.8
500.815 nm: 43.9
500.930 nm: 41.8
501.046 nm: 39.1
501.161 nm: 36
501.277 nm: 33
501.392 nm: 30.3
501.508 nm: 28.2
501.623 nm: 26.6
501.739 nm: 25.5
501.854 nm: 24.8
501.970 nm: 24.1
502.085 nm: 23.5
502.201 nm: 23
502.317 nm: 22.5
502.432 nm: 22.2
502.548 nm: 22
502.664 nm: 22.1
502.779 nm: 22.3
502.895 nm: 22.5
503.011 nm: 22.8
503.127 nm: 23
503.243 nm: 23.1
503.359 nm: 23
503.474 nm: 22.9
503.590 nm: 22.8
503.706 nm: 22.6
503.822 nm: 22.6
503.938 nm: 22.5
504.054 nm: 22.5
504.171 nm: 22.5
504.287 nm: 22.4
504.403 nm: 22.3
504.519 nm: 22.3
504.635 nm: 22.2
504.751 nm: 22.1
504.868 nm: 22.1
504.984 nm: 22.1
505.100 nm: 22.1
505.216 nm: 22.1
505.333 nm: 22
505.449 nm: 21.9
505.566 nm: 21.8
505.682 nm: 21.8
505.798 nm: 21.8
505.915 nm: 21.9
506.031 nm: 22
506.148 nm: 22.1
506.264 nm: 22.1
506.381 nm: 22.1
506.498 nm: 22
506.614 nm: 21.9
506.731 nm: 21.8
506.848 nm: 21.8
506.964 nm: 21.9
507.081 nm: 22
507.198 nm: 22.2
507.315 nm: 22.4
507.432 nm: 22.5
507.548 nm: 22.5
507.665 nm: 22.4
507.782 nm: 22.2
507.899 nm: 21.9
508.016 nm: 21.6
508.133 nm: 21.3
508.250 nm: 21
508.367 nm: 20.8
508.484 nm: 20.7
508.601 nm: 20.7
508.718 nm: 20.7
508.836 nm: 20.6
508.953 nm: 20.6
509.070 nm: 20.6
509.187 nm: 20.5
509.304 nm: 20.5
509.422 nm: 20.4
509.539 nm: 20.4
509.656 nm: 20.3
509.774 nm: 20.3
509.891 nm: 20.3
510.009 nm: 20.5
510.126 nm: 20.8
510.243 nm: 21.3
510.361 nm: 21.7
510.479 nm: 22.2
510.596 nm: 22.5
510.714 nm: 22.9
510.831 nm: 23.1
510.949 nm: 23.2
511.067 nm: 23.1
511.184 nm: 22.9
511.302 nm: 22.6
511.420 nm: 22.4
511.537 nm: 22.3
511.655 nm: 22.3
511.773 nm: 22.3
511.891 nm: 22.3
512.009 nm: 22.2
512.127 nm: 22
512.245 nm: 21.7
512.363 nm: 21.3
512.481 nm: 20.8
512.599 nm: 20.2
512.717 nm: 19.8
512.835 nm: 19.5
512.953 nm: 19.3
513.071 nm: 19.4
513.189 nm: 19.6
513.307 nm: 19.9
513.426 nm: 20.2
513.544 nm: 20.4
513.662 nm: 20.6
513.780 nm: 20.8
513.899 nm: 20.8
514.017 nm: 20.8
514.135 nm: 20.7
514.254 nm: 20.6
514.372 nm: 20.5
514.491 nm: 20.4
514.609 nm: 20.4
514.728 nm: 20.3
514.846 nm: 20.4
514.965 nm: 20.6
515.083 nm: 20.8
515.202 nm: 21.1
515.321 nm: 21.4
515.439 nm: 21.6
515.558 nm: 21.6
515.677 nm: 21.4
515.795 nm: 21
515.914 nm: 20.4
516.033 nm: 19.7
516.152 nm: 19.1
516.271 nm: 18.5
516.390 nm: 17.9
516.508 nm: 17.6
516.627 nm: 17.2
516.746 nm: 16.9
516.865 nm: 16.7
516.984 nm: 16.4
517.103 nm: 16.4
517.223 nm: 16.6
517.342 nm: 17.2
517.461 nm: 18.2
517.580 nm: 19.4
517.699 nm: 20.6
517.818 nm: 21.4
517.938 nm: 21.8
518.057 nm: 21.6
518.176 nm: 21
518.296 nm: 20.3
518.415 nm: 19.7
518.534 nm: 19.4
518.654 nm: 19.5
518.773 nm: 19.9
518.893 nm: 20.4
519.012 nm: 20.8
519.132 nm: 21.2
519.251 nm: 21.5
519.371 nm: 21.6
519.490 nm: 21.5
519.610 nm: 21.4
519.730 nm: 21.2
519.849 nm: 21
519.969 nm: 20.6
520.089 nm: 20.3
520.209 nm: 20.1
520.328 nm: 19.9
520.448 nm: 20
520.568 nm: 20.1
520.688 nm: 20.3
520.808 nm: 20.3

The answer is 0.50 nm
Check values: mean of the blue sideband 29.5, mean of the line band 21.3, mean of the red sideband 19.6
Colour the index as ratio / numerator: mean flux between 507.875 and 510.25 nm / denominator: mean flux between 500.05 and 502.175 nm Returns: 0.6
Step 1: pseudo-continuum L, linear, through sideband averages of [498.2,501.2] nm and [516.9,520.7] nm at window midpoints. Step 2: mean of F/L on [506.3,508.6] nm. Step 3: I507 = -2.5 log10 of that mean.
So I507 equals 0.23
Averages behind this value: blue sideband 31.8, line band 21.8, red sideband 20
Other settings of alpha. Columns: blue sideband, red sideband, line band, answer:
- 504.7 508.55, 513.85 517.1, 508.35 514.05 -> -0.09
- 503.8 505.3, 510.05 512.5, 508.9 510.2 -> 0.10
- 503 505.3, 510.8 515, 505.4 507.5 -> 0.01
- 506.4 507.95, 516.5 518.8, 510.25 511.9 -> -0.13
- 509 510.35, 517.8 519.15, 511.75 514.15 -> -0.01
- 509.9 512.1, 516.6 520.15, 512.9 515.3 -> 0.09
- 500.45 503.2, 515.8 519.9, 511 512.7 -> 0.09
